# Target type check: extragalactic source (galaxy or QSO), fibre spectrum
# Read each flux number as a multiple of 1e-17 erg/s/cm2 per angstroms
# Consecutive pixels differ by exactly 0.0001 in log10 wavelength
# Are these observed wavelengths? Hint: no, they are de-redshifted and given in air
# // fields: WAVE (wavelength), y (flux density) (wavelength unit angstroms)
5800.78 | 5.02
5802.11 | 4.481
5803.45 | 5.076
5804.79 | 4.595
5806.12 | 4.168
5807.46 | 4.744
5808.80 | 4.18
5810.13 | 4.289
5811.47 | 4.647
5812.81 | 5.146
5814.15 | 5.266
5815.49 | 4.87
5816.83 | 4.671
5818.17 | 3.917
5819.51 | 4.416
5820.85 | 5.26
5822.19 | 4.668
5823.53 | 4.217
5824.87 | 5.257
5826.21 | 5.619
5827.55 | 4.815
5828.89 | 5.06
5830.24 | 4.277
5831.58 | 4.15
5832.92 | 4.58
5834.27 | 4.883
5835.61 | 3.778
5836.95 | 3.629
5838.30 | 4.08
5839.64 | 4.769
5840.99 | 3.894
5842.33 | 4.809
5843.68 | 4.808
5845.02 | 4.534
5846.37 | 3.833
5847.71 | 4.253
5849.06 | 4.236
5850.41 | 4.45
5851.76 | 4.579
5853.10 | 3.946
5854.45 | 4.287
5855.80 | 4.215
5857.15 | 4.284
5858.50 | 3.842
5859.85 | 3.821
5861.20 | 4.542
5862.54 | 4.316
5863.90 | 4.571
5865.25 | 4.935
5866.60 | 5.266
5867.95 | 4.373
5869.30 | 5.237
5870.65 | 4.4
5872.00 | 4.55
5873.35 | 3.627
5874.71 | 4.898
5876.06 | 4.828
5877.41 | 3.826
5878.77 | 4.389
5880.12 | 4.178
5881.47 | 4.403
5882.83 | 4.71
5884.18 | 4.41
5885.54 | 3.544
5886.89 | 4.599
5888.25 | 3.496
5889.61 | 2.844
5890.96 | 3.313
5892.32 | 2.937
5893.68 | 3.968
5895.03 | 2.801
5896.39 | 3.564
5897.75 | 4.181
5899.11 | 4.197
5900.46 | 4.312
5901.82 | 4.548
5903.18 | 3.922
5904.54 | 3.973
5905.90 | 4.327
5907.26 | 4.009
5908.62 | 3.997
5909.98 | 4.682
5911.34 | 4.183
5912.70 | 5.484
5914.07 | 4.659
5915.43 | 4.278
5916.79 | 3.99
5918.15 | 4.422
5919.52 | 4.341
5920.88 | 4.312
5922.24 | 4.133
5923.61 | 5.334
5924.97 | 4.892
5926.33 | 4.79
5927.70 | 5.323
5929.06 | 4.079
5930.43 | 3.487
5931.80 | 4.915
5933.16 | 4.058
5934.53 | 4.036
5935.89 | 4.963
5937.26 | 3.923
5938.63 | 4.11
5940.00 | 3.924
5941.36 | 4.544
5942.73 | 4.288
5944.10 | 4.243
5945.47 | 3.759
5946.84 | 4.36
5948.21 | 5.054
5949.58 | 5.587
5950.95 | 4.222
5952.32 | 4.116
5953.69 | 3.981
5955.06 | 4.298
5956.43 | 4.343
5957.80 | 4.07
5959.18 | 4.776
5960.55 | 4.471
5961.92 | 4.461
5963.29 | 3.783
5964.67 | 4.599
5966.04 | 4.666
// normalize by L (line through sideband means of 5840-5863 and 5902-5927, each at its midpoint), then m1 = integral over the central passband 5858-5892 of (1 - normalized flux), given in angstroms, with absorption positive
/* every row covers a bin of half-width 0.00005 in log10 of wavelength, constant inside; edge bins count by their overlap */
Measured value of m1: 0.56 angstroms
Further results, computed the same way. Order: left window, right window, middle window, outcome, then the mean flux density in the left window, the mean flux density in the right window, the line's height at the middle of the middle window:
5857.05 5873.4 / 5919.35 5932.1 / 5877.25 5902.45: 3.39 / 4.48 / 4.56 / 4.51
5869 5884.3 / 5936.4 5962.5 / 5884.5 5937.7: 2.61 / 4.44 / 4.35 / 4.4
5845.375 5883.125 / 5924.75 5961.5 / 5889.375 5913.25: 2.26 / 4.38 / 4.39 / 4.39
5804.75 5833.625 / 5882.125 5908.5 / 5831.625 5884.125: -1.46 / 4.68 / 3.88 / 4.27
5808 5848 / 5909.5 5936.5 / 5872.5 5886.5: 0.75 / 4.56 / 4.52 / 4.53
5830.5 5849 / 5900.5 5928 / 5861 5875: -0.77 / 4.31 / 4.46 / 4.37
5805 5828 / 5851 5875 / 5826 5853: 0.87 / 4.71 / 4.42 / 4.57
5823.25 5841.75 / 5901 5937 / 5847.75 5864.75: 0.84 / 4.51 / 4.42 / 4.48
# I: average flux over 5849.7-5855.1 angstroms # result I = 4.31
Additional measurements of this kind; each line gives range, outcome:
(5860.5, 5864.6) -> 4.47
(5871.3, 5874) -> 4.1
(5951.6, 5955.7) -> 4.13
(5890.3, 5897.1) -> 3.32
